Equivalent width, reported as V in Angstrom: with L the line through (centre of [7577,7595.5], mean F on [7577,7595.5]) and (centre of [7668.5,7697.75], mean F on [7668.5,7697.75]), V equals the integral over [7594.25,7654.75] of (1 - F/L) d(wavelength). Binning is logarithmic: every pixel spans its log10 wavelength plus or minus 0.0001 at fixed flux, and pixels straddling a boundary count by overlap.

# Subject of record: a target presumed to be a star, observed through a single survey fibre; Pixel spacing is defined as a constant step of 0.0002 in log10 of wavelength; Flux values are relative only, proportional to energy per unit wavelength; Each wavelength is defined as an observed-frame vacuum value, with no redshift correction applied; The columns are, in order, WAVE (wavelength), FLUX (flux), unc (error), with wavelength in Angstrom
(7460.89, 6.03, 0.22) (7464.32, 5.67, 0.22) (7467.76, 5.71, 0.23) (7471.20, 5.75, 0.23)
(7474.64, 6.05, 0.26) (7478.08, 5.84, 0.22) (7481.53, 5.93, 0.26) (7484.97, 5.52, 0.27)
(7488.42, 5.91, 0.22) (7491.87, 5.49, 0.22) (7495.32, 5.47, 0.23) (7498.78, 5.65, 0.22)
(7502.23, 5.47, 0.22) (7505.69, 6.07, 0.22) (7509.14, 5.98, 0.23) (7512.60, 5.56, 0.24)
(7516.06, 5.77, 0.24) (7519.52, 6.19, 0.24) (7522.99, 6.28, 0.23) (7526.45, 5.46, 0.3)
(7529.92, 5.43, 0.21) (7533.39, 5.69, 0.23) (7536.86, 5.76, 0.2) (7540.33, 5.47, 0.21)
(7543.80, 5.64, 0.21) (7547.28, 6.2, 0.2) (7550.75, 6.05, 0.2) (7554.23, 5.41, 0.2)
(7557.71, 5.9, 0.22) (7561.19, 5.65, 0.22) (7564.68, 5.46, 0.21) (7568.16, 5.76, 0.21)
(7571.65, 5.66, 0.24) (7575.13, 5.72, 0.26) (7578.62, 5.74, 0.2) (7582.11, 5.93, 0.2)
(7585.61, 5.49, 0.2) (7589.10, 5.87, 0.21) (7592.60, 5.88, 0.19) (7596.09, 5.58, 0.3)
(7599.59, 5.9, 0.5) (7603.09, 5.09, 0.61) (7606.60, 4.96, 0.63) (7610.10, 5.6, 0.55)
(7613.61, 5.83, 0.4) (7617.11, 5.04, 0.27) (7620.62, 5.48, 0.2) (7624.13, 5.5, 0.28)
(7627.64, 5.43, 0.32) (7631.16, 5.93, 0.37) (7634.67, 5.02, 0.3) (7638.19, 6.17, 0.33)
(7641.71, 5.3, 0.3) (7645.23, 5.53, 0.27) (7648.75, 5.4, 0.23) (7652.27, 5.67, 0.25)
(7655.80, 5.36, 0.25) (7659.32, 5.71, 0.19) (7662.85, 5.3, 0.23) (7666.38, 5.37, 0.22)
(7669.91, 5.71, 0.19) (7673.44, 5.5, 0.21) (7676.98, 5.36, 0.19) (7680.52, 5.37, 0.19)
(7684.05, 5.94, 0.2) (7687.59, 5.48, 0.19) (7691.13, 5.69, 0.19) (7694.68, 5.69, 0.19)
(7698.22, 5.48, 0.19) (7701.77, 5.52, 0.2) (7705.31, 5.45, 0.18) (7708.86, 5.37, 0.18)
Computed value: 2.1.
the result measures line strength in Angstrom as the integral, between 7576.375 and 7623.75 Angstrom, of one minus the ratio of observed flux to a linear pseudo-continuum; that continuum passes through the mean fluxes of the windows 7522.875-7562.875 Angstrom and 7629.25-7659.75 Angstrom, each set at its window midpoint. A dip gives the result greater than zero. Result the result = 0.5 Angstrom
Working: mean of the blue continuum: 5.72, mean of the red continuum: 5.56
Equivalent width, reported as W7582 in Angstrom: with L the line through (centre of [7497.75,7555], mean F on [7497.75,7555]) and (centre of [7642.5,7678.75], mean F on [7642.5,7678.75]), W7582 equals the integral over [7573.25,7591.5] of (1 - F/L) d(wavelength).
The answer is -0.3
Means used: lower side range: 5.78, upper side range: 5.49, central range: 5.75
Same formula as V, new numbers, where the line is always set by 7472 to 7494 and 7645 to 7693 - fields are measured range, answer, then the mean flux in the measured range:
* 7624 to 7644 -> 0.05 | 5.56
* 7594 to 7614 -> 0.50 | 5.48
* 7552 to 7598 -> -0.36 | 5.7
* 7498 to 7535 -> -0.28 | 5.78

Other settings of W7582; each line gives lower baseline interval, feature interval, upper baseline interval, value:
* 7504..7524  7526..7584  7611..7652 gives 1.01 Angstrom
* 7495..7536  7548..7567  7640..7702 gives -0.09 Angstrom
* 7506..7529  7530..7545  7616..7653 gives 0.49 Angstrom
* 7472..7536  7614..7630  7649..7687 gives 0.48 Angstrom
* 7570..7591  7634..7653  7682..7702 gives 0.49 Angstrom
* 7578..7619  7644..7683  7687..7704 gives 0.60 Angstrom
